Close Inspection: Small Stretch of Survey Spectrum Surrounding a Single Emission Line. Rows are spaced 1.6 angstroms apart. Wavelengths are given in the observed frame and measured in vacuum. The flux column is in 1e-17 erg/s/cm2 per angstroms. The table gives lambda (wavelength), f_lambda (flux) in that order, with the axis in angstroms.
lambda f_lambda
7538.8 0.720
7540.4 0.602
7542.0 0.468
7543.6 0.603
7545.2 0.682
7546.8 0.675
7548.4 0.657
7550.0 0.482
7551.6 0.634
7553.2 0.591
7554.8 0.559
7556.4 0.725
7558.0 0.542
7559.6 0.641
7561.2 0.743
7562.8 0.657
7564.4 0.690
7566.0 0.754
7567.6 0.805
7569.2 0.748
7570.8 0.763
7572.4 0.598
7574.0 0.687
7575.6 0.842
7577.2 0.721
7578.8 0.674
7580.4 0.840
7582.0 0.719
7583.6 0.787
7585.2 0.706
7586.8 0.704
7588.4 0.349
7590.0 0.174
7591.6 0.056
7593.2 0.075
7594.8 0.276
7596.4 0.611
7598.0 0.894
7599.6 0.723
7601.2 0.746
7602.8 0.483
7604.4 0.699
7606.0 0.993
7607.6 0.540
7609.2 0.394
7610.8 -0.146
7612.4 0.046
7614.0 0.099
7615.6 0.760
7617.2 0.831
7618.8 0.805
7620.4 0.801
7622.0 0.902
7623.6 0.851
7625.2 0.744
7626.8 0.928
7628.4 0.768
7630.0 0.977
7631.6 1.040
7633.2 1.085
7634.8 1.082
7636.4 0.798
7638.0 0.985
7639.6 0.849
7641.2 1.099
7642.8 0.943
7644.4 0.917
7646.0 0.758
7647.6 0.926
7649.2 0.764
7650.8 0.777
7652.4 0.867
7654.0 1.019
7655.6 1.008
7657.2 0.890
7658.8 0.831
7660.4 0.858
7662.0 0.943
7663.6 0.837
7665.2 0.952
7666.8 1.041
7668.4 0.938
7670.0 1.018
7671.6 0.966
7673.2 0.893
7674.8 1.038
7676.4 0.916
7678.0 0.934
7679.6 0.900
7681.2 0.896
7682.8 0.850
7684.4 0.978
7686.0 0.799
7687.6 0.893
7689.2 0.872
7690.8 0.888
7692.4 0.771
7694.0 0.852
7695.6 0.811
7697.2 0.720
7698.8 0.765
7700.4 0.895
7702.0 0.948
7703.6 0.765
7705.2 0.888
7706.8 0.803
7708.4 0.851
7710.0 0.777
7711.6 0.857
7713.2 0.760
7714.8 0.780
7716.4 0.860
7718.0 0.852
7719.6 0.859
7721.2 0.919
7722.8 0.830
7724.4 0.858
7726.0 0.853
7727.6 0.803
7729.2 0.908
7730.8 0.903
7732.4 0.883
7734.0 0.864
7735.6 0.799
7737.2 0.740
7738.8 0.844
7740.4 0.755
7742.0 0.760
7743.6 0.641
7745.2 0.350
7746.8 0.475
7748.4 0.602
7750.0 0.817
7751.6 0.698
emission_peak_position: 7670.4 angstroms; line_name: Mg II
